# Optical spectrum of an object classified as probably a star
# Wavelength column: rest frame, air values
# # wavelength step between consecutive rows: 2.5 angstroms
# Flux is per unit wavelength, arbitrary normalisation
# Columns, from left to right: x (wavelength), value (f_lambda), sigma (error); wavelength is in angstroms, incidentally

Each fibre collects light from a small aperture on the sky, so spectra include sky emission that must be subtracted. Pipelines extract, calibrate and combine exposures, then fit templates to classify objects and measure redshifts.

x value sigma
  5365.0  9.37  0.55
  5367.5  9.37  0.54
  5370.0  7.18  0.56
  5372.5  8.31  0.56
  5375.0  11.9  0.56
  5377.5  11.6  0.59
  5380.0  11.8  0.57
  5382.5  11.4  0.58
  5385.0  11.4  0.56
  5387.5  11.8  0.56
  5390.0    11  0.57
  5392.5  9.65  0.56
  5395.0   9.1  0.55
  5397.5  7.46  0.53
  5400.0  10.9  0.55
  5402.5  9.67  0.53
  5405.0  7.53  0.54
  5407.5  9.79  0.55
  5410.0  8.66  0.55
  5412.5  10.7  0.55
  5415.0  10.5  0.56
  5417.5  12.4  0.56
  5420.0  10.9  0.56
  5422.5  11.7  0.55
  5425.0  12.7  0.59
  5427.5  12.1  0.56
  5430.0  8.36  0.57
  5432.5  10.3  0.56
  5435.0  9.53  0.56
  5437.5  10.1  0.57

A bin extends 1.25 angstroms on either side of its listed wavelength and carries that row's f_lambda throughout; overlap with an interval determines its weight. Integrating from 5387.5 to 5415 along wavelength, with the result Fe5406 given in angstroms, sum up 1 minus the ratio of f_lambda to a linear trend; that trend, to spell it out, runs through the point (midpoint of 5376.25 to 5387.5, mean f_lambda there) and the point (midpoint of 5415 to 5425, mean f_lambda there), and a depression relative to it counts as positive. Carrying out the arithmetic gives 4.77 angstroms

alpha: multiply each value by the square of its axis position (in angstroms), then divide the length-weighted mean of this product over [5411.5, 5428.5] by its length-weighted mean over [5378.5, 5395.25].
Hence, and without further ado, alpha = 1.1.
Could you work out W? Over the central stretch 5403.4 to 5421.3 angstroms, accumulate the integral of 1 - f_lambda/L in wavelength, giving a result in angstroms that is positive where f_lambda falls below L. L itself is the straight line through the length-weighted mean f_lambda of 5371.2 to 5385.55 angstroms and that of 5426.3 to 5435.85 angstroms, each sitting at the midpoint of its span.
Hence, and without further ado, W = 0.6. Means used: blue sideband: 11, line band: 10.1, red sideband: 10.1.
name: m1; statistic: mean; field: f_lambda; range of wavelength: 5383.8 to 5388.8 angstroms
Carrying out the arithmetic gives 11.6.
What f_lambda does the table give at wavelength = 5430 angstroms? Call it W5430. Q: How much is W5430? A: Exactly 8.36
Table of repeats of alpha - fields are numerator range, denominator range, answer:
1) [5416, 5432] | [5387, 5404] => 1.16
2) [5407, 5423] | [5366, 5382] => 1.07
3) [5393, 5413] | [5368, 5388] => 0.88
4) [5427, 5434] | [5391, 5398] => 1.14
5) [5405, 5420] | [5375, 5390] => 0.89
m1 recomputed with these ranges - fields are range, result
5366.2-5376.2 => 9.18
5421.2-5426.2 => 12.2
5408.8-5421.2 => 10.6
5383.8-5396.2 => 10.6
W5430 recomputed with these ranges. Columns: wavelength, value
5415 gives 10.5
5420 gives 10.9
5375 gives 11.9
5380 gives 11.8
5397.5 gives 7.46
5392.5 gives 9.65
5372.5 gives 8.31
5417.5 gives 12.4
